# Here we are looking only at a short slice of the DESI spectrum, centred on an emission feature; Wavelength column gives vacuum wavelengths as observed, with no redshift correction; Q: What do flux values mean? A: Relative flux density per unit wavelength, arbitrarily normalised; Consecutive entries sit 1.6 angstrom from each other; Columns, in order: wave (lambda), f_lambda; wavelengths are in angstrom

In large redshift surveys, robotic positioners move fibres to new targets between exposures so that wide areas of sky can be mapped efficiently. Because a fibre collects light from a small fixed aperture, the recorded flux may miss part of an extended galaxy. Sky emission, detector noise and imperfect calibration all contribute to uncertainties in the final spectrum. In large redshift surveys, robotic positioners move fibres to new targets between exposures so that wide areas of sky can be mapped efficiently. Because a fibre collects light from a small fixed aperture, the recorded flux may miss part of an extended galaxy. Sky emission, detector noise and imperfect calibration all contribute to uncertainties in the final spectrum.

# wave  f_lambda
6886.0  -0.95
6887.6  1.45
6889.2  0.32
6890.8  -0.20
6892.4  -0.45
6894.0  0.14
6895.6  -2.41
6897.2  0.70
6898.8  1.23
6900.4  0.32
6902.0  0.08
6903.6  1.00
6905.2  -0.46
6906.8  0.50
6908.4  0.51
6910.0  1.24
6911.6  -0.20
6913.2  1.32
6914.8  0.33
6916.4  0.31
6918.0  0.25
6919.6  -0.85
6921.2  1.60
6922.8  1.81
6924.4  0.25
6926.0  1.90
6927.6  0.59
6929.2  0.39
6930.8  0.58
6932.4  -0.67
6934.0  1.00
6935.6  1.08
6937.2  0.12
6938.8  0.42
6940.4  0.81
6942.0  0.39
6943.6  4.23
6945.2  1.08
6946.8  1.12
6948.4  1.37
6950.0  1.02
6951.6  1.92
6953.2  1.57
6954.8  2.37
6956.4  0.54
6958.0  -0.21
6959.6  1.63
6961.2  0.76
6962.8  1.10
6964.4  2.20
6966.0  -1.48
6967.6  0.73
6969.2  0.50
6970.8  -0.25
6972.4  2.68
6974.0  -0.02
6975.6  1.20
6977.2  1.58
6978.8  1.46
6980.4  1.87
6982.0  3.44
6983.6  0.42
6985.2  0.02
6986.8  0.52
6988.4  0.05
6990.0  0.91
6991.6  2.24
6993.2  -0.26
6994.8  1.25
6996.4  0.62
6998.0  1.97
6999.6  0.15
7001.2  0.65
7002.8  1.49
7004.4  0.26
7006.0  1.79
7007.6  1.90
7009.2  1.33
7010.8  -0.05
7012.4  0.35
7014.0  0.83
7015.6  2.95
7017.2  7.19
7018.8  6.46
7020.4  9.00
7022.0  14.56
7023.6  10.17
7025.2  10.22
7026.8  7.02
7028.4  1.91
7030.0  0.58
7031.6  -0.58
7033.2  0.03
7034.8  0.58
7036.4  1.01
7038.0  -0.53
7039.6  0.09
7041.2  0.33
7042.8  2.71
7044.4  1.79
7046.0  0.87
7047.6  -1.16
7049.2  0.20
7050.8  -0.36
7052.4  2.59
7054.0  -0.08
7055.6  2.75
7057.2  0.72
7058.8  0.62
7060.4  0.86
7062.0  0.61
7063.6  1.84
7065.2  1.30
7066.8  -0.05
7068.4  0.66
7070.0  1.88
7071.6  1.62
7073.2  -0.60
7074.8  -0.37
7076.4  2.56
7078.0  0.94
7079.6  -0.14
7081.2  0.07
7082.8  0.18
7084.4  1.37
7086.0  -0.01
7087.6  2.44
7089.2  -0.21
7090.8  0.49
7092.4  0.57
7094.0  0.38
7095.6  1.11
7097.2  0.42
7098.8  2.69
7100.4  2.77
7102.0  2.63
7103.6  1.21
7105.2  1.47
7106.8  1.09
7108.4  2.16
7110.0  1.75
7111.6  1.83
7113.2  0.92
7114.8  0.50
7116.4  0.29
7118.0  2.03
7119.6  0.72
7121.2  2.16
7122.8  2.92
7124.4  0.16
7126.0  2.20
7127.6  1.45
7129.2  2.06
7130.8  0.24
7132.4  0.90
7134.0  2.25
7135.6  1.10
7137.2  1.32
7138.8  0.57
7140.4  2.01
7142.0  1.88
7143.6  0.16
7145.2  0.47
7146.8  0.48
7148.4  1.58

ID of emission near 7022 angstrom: [O II] 3727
